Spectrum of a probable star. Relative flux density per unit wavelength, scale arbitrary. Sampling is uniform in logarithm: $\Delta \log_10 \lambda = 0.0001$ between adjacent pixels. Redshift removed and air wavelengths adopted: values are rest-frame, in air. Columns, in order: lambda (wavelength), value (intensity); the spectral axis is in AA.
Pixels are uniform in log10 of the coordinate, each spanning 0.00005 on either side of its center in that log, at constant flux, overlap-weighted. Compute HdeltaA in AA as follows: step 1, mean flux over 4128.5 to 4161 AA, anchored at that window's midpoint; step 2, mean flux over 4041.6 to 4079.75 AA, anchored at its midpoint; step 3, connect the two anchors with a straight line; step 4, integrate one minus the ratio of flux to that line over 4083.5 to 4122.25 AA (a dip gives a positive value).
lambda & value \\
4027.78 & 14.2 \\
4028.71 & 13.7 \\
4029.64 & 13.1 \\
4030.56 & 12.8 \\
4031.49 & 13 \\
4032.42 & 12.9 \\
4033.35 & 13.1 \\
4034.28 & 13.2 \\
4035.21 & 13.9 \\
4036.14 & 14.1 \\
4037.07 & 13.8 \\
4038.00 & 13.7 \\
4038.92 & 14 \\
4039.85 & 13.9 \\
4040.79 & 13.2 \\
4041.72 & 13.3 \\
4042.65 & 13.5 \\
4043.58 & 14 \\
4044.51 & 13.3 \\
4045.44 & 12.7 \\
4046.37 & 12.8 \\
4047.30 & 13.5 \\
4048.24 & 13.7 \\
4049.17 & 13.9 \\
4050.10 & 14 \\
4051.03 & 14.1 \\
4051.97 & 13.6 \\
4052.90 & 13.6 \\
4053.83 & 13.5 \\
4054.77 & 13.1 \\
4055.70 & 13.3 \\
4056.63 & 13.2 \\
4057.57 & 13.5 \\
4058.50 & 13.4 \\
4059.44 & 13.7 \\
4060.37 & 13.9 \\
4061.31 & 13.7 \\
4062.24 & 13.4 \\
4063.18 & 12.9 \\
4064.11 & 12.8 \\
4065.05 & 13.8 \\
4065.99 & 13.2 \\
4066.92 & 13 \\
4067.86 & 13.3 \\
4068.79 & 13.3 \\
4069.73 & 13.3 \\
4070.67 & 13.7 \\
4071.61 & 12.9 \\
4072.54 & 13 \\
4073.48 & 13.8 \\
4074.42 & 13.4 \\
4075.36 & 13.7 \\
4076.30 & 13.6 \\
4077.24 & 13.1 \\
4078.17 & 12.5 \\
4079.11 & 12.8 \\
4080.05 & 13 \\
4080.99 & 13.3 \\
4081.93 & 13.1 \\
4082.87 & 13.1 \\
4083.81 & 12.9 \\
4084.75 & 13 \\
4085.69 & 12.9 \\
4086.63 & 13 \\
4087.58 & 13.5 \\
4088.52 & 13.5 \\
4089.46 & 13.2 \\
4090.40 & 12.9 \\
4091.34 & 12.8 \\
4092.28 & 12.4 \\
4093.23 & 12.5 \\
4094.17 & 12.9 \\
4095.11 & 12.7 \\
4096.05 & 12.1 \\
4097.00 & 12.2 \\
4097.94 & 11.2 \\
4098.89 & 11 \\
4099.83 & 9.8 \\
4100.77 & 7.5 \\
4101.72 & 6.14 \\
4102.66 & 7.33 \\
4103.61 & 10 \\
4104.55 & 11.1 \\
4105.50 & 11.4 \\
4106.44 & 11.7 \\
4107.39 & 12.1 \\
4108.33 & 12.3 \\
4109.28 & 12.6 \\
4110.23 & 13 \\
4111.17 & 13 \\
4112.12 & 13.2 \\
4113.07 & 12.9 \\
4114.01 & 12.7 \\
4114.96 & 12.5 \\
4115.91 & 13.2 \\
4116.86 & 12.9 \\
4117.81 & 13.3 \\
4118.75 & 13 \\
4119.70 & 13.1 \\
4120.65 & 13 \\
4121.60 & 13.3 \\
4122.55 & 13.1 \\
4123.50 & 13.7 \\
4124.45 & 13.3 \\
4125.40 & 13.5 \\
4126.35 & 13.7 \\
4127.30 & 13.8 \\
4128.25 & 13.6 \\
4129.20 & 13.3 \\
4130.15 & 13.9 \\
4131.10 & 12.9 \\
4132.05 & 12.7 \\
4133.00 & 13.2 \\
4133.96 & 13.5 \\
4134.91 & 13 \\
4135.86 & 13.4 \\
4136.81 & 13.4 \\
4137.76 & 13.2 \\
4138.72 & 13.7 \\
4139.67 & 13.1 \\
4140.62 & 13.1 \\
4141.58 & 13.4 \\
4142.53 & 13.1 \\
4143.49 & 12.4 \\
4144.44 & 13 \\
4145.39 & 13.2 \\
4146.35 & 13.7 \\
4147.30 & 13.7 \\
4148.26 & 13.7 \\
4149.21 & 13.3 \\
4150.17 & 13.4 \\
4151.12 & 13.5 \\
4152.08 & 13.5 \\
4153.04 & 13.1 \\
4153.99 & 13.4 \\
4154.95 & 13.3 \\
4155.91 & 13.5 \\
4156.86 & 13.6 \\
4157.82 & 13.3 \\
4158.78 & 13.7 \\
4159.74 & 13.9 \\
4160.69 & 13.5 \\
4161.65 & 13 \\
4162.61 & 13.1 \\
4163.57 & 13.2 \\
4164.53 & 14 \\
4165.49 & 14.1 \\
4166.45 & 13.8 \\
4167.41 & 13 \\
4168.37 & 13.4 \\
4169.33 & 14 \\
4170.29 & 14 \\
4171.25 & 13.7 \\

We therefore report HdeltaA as 3.7 AA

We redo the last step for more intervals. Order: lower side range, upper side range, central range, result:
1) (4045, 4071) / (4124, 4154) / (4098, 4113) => 2.8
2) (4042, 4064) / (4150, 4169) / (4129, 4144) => 0.3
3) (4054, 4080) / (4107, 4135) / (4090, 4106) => 2.7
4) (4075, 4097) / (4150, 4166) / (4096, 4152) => 2.8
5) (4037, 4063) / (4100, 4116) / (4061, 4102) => -1.1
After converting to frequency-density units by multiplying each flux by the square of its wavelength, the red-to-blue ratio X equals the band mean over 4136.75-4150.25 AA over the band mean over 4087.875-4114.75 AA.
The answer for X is 1.2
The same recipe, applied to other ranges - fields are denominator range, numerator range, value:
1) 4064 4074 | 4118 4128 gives 1.03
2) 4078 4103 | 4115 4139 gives 1.13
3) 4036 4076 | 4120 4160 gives 1.03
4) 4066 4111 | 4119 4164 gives 1.11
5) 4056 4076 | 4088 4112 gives 0.88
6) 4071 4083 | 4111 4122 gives 1.01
